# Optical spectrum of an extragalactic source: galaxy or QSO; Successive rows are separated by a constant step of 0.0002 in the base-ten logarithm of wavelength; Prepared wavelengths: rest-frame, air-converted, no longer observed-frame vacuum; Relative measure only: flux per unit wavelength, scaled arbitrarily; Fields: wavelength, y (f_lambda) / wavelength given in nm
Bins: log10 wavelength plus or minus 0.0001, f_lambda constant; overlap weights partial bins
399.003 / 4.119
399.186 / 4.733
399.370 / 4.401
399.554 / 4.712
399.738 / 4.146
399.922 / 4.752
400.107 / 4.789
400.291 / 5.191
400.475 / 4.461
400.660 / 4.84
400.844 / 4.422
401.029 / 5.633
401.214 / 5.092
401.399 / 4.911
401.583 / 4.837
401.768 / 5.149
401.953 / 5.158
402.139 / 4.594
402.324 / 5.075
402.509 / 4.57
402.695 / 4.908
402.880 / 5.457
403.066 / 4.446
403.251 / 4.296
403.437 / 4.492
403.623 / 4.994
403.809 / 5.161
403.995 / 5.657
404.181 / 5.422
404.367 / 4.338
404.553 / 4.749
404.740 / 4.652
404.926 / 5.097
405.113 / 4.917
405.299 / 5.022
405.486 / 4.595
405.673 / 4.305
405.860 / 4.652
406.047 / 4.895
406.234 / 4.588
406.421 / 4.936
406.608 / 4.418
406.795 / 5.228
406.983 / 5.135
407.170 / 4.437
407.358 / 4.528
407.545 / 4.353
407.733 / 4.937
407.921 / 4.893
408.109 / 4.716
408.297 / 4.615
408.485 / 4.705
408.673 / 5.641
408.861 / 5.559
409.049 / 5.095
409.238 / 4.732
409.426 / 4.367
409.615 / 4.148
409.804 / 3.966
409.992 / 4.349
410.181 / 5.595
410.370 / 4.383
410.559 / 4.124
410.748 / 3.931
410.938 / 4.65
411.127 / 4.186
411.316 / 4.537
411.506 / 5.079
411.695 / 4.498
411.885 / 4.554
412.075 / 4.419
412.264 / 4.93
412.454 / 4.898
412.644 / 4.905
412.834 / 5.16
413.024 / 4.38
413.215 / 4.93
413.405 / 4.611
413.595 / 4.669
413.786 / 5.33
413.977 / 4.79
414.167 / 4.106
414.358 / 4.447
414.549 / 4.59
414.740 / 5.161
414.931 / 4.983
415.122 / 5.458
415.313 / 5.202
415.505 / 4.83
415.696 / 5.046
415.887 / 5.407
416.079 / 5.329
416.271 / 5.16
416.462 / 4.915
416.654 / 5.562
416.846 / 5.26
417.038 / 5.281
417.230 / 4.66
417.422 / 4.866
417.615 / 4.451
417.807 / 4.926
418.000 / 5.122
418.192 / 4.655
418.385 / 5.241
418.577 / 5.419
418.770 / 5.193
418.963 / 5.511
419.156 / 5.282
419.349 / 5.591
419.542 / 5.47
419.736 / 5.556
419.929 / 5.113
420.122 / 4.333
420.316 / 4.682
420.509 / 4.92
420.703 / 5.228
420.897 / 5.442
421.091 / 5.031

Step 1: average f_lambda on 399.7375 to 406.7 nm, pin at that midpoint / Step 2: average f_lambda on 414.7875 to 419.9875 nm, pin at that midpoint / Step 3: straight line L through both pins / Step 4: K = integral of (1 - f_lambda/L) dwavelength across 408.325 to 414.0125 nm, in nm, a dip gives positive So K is 0.36 nm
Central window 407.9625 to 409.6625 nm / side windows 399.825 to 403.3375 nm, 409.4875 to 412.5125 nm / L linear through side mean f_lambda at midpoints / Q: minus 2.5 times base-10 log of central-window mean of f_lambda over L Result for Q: -0.06 mag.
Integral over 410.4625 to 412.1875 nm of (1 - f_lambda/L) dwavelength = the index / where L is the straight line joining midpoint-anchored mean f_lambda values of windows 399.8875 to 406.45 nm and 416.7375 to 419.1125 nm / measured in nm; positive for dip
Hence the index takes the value 0.18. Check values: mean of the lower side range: 4.86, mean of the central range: 4.45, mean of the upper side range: 5.06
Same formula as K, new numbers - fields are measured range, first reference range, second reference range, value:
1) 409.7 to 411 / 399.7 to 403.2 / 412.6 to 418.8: 0.13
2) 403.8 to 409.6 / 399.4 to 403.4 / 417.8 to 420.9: 0.10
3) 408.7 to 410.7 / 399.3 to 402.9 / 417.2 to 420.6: 0.12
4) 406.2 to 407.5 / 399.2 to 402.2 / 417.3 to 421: 0.04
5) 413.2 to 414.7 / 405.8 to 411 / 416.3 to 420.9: 0.07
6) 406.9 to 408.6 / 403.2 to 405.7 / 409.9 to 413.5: 0.02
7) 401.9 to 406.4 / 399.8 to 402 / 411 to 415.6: 0.05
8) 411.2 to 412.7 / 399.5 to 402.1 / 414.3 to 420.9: 0.09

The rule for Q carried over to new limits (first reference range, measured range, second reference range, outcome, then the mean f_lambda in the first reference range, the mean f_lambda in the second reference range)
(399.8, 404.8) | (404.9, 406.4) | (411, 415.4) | 0.02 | 4.89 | 4.77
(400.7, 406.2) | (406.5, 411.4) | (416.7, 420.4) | 0.07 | 4.88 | 5.09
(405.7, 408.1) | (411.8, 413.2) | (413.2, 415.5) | 0.01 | 4.74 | 4.85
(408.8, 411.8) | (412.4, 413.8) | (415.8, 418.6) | -0.01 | 4.56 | 5.07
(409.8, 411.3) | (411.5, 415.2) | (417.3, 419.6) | -0.02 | 4.43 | 5.13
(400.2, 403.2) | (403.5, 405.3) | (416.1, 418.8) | -0.01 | 4.91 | 5.06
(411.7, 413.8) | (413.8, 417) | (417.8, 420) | -0.01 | 4.77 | 5.27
